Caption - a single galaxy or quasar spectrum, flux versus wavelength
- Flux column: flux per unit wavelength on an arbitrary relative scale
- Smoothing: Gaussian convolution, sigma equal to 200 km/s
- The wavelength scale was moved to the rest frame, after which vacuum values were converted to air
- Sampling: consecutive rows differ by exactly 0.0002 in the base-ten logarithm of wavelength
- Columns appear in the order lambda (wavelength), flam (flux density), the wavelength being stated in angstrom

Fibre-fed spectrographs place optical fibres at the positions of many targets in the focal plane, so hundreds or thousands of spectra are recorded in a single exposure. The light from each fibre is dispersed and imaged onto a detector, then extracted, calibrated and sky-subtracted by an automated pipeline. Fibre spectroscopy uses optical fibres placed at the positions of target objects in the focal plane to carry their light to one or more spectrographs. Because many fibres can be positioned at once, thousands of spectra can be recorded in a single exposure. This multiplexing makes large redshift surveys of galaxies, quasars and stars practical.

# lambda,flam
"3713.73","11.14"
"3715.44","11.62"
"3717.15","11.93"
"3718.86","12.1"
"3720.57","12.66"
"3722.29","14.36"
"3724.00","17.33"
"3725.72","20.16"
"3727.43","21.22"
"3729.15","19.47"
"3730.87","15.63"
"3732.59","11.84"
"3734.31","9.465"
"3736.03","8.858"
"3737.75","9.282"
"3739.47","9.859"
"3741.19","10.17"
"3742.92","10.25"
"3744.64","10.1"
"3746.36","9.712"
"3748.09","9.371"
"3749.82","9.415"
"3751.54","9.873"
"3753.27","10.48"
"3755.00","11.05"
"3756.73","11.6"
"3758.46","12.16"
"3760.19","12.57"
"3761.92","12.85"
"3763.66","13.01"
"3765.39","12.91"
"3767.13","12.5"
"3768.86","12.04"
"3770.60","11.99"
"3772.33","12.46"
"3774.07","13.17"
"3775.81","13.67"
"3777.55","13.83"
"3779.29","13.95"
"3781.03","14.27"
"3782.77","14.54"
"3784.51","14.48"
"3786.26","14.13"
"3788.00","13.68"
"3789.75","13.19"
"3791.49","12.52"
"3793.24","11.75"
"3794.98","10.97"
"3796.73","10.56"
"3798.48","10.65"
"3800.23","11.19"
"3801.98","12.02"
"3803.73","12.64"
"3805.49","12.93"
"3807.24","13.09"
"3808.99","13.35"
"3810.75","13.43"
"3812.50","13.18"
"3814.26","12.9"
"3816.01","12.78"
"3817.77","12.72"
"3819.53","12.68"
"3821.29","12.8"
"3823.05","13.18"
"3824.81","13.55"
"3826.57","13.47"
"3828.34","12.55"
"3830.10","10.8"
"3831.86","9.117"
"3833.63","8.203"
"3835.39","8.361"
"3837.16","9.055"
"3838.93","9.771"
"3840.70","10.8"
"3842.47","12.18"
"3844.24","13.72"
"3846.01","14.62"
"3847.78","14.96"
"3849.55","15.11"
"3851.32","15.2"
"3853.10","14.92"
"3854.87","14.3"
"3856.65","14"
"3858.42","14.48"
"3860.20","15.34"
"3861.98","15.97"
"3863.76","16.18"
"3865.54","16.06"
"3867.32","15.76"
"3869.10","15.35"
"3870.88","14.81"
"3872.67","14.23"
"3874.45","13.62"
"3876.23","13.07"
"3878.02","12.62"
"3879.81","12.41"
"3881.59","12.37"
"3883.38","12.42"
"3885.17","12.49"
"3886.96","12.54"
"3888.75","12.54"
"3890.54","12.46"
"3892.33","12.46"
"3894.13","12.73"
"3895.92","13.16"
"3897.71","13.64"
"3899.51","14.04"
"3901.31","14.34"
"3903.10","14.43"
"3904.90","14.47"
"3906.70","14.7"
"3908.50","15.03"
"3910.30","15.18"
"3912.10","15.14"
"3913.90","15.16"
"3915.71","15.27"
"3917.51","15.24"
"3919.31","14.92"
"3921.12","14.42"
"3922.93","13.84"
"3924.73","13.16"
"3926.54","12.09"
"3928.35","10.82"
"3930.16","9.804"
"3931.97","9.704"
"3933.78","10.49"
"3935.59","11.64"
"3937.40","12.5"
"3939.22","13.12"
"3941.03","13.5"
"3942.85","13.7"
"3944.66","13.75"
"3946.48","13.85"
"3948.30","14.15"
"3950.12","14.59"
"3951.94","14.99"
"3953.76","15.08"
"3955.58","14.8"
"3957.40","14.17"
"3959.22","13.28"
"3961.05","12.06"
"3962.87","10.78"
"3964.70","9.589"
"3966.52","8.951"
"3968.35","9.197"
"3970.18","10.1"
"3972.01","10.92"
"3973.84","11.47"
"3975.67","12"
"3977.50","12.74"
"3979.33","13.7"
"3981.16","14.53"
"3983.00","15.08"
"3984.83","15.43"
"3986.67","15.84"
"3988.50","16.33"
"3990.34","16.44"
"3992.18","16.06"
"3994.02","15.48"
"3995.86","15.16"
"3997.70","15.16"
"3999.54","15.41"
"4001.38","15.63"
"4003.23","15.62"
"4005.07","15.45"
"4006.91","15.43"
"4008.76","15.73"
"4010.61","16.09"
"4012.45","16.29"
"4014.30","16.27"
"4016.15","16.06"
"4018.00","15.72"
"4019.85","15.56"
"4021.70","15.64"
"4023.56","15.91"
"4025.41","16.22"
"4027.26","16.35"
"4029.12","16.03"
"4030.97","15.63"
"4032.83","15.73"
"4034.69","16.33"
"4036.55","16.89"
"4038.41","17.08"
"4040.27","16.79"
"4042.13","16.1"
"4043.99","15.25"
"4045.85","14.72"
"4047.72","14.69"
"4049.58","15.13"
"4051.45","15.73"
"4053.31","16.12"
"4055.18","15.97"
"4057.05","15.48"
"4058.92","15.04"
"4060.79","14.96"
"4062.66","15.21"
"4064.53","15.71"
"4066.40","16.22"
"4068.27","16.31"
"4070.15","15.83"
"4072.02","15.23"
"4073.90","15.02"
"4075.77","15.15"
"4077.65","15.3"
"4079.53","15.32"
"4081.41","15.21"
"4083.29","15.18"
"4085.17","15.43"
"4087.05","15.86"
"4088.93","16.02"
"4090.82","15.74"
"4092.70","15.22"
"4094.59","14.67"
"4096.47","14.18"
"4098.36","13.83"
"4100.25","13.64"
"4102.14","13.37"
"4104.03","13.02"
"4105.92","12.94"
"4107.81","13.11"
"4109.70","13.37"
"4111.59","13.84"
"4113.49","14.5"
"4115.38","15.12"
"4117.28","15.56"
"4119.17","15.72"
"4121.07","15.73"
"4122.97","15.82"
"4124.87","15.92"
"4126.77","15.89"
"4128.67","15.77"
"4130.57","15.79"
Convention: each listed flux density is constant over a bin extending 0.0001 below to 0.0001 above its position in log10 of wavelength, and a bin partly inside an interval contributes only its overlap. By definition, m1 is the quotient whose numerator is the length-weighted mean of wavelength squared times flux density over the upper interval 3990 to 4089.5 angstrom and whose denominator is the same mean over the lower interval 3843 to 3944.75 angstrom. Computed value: 1.23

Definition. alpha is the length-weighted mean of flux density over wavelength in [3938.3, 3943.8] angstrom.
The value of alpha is 13.4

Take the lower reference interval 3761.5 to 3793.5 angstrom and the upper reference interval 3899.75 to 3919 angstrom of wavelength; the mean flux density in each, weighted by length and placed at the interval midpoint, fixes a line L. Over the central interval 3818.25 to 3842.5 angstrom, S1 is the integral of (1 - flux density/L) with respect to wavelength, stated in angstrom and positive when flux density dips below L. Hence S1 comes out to 4.7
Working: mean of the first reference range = 13.2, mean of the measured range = 11.2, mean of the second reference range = 14.9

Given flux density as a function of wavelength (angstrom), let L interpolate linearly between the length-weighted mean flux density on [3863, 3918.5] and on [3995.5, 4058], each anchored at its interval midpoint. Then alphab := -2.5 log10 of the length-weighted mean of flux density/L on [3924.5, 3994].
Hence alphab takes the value 0.15 mag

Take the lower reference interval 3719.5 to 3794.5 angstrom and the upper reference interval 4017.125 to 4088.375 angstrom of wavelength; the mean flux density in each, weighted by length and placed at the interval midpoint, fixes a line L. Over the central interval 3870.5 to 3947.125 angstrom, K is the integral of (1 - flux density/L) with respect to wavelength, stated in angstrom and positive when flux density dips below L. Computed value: 5.1 angstrom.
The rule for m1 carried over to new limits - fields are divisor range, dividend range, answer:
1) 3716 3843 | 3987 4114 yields 1.43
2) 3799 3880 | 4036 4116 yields 1.29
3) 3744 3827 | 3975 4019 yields 1.38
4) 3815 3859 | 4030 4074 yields 1.40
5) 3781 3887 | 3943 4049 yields 1.22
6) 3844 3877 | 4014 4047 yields 1.17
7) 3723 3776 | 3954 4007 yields 1.25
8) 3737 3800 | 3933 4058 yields 1.37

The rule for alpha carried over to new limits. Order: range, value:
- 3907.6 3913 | 15.1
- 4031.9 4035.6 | 16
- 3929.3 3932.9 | 9.76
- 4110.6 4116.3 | 14.5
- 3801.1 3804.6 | 12.3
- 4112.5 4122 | 15.3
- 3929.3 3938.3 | 10.8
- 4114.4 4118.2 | 15.3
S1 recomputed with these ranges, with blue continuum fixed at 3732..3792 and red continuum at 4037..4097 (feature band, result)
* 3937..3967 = 2.0 angstrom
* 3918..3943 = 2.6 angstrom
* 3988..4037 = -3.3 angstrom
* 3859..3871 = -2.3 angstrom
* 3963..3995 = 3.0 angstrom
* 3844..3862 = -2.5 angstrom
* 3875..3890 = 0.8 angstrom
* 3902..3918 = -1.5 angstrom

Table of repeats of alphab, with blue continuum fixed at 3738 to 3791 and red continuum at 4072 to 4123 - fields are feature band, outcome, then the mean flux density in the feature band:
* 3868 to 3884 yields -0.04 mag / 13.5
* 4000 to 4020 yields -0.13 mag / 15.8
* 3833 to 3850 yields 0.09 mag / 11.6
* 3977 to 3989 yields -0.08 mag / 14.8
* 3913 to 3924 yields -0.11 mag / 14.8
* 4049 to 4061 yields -0.08 mag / 15.5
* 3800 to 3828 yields -0.04 mag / 12.9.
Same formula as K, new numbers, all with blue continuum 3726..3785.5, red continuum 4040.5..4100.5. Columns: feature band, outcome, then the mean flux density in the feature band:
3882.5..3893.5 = 0.9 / 12.5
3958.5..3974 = 4.0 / 10.6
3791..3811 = 1.2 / 12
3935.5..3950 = 0.7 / 13.4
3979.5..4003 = -1.5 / 15.5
